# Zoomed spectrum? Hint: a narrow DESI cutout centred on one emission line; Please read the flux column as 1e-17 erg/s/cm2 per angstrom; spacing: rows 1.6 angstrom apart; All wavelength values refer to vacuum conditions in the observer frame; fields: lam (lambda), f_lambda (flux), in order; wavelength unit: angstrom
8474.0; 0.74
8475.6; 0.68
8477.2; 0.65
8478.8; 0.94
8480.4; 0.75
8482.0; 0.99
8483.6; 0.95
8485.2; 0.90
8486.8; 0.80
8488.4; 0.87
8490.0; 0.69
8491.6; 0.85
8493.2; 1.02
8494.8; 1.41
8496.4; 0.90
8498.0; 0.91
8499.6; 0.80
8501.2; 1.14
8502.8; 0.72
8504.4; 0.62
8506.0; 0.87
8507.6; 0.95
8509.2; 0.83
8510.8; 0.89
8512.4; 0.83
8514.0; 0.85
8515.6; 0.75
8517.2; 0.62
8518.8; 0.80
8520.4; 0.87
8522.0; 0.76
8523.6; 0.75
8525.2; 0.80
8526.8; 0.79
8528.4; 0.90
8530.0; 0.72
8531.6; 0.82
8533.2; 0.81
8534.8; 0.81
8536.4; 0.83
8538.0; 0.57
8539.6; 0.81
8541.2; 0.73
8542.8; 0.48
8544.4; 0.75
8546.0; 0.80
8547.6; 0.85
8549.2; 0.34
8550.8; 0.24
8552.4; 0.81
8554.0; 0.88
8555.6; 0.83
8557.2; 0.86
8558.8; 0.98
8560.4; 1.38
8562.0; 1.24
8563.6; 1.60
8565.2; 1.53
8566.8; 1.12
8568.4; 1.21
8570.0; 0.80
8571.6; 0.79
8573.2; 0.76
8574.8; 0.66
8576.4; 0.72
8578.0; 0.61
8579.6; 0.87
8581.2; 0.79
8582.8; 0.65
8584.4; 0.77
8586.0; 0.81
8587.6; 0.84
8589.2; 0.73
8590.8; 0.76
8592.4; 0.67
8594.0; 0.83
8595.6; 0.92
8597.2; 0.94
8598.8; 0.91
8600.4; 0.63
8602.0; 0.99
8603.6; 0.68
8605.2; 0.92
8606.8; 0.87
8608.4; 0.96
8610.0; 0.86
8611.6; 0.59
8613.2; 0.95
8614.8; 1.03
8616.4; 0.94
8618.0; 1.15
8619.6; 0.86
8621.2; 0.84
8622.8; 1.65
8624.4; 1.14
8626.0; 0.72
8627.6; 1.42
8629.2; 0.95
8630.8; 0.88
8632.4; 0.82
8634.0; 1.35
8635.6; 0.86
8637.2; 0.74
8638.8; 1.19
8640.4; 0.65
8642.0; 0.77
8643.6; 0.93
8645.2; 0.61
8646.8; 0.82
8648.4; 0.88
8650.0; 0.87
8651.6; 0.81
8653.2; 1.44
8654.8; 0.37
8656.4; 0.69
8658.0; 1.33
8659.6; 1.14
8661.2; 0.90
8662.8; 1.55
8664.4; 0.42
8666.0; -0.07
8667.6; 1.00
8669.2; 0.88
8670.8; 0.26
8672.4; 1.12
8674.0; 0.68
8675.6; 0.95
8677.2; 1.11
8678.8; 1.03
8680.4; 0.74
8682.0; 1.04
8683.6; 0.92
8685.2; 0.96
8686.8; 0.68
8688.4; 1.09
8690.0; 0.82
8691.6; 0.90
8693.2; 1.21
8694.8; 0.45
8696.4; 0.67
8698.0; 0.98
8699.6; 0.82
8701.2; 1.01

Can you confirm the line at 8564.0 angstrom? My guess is H-gamma 4340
